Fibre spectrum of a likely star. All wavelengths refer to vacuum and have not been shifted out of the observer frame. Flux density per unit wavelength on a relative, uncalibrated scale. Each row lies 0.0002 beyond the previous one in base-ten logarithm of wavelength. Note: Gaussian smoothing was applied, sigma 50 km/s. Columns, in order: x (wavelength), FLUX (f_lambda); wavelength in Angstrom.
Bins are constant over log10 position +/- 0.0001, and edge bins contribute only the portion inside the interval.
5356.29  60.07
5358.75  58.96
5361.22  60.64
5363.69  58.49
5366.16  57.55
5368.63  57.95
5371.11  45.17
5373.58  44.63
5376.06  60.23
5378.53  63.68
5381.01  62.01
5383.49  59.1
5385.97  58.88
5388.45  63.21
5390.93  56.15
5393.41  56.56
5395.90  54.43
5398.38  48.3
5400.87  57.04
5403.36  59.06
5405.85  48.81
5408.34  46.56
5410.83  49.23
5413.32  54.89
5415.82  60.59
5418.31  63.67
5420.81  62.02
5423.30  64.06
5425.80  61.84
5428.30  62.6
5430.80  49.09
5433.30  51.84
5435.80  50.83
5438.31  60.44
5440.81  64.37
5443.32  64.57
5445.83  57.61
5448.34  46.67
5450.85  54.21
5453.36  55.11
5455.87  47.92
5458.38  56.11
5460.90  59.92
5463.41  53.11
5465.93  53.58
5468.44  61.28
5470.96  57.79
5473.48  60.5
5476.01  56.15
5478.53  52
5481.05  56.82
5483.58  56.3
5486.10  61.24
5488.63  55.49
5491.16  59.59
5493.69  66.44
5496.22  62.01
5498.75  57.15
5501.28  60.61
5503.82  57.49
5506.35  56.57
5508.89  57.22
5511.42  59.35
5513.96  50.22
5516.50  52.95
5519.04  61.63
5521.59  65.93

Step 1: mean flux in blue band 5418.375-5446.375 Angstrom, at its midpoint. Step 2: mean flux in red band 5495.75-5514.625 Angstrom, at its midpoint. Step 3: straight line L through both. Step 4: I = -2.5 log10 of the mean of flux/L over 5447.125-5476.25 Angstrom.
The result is 0.07 mag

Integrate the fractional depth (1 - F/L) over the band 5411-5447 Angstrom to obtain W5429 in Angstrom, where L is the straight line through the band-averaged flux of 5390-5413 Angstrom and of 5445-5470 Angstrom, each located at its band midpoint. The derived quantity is -3.4 Angstrom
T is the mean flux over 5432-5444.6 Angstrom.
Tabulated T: 58.4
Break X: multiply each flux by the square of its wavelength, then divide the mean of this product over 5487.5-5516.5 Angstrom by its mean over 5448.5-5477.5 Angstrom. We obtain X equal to 1.06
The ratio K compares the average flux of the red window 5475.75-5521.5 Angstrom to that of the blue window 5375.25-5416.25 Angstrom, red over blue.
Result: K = 1.0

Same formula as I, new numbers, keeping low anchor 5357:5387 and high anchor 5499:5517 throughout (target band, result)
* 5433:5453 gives 0.01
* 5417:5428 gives -0.11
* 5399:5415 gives 0.09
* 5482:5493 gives -0.04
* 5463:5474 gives -0.01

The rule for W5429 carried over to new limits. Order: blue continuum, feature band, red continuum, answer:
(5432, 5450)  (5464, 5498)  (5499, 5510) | -0.5 Angstrom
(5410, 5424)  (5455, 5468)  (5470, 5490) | 0.7 Angstrom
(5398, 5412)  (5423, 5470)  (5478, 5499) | -1.1 Angstrom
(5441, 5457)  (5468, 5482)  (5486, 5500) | 0.2 Angstrom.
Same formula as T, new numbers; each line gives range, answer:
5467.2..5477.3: 58.9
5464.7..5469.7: 57.5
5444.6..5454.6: 53.4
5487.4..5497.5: 60.9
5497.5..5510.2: 57.8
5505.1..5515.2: 55.9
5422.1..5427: 62.9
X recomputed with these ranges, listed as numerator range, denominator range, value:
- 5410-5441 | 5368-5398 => 1.04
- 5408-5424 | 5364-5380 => 1.06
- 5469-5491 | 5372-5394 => 1.02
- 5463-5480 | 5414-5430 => 0.93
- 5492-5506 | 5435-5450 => 1.07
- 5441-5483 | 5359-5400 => 1.02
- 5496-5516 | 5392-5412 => 1.13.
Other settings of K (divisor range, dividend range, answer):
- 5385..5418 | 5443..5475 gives 1.01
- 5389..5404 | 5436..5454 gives 1.03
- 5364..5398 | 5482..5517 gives 1.03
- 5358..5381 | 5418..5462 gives 1.01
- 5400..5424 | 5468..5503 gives 1.04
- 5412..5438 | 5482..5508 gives 1.02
